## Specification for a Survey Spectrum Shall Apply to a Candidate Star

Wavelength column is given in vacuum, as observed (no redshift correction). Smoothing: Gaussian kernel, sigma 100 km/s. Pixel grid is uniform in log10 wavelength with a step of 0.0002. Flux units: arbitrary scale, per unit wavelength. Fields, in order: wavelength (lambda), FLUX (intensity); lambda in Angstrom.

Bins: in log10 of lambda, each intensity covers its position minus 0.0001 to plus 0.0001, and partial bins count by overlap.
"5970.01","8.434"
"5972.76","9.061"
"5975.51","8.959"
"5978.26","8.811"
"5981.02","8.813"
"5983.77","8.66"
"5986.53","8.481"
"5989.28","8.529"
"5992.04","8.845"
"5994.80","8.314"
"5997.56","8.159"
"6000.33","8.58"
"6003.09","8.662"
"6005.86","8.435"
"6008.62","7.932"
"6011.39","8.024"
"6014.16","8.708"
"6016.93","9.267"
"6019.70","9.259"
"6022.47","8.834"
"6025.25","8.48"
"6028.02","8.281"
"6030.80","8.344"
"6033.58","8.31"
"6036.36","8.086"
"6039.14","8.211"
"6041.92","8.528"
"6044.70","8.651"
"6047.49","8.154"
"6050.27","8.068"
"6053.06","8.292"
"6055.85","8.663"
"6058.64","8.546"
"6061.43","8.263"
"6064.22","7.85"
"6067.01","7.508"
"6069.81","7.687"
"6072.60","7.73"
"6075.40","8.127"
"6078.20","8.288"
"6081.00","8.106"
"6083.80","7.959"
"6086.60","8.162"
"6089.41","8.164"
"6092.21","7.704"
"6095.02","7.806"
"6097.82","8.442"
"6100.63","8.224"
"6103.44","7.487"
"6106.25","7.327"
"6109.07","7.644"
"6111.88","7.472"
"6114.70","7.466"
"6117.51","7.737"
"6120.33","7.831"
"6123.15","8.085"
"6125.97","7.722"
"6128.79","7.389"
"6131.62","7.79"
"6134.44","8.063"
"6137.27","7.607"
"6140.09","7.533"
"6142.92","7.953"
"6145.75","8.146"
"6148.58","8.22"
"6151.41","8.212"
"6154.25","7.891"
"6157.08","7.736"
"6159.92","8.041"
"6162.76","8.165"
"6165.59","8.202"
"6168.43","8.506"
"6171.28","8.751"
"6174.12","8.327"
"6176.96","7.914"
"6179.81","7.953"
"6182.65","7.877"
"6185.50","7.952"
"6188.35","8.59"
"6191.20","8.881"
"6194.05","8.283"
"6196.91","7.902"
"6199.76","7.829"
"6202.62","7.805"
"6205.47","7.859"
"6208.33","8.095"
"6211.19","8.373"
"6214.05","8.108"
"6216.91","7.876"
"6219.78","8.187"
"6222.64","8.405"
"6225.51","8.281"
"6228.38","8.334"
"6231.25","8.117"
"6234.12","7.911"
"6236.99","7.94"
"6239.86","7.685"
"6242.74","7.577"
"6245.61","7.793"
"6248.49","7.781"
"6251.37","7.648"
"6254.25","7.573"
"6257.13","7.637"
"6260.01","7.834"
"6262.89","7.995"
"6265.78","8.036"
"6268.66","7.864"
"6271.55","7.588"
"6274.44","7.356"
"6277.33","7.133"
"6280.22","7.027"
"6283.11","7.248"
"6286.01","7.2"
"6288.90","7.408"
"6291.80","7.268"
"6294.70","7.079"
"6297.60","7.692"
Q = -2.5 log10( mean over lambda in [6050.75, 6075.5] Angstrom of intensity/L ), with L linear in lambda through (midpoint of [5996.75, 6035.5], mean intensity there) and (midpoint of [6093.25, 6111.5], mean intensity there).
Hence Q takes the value 0.008 mag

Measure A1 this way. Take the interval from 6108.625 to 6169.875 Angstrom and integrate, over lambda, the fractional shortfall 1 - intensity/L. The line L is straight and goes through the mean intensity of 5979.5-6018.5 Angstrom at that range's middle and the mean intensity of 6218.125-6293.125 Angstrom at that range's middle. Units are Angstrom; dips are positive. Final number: 1.53 Angstrom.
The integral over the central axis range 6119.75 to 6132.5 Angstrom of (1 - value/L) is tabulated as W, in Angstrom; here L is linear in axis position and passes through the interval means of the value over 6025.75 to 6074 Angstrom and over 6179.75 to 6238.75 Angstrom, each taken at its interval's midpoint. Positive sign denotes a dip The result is 0.63 Angstrom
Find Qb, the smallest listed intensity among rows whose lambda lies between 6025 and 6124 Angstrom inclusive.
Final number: 7.327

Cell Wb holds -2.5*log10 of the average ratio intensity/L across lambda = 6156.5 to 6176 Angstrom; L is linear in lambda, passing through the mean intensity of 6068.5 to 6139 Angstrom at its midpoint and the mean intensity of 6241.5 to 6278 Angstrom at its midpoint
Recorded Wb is -0.07 mag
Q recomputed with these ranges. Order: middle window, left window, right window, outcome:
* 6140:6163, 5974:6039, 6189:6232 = 0.036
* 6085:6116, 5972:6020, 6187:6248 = 0.075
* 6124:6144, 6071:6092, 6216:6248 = 0.042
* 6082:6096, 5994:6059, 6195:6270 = 0.044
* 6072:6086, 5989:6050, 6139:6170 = 0.030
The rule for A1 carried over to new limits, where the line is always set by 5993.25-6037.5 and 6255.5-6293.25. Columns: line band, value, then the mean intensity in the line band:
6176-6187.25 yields -0.12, 7.94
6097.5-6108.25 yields 0.47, 7.79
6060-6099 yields 1.22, 7.99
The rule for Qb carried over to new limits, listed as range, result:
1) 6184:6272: 7.573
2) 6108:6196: 7.389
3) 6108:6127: 7.466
